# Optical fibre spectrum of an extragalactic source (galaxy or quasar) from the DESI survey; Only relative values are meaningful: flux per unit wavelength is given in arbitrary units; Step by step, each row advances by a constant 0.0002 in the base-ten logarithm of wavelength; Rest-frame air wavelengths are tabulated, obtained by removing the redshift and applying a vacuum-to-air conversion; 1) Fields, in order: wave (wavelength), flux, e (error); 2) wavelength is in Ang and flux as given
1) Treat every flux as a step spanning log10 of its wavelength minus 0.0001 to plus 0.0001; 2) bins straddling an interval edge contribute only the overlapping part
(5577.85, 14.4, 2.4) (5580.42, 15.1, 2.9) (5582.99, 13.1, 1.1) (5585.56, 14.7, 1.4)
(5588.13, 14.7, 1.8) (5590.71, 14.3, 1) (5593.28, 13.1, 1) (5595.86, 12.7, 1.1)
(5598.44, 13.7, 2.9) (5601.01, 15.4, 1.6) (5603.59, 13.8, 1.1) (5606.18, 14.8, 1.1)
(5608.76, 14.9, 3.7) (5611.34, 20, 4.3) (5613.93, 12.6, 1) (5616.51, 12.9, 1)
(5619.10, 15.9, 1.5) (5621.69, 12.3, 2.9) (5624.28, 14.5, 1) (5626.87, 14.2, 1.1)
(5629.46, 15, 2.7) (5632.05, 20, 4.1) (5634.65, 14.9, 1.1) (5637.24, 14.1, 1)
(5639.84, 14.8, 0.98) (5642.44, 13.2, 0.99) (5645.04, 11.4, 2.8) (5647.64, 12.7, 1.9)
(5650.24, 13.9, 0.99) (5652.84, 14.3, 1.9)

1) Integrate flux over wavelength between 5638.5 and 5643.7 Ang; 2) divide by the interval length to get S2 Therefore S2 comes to 14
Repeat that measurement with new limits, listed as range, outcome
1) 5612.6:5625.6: 13.7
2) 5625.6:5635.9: 16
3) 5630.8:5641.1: 15.9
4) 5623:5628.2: 14.4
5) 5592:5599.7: 13.2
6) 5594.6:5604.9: 13.9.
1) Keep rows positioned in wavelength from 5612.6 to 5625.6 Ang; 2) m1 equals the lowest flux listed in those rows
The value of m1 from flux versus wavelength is 12.3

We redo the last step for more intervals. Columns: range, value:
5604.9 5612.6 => 14.8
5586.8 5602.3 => 12.7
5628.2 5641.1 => 14.1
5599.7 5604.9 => 13.8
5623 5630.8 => 14.2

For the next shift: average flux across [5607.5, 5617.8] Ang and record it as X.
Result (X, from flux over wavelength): 15.1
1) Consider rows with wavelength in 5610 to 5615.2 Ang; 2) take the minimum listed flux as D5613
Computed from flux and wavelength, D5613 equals 12.6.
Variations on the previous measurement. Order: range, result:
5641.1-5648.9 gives 11.4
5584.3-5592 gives 14.3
